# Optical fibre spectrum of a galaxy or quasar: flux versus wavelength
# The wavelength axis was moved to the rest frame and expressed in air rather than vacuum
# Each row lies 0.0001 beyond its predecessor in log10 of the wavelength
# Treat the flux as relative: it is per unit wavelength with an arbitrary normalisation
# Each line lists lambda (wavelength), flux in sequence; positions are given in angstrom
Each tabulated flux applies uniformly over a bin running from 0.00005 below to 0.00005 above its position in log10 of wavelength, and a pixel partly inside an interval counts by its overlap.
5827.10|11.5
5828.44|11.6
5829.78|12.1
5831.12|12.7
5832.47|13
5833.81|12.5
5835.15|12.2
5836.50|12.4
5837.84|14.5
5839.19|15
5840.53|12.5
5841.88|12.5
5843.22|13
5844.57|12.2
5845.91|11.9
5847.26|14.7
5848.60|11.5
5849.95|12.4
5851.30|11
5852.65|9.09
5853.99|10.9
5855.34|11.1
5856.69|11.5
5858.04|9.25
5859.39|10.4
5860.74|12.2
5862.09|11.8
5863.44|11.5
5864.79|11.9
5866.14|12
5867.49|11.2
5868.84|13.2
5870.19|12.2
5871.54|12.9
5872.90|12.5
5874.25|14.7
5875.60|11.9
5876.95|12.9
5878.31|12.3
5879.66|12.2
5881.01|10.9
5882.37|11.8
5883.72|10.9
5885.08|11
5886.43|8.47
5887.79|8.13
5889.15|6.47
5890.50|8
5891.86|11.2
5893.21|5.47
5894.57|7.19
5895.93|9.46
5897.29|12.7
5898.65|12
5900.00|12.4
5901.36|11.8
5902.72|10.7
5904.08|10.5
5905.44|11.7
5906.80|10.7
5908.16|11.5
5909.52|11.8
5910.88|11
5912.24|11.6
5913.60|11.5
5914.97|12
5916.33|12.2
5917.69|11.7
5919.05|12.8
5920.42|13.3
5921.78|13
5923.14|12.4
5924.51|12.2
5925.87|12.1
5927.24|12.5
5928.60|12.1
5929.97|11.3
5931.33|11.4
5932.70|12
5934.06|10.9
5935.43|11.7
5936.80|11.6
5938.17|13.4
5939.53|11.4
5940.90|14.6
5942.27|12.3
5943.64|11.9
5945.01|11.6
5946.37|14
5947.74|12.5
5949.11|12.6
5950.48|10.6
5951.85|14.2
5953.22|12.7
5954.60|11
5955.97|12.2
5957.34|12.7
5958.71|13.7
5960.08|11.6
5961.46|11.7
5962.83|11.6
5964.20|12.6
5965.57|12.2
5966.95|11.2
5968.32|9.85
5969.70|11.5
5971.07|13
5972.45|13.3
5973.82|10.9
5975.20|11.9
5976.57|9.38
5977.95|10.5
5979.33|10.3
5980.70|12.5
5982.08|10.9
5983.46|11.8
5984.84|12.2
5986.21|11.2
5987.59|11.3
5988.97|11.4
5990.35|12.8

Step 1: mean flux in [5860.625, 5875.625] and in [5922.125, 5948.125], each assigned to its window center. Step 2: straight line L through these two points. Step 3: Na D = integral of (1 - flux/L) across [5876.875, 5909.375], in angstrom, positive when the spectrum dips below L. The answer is 5.0 angstrom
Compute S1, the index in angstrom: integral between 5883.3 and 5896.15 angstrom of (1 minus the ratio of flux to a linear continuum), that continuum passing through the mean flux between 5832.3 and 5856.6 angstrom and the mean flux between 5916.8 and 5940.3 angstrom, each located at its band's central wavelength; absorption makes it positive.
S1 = 3.8 angstrom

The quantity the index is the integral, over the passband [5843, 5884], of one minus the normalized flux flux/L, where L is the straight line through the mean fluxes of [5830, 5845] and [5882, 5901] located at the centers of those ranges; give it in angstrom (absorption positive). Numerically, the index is -2.0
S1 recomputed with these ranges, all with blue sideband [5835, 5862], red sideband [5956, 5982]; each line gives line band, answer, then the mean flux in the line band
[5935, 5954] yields -1.2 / 12.5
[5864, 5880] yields -0.7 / 12.5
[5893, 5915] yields 1.8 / 10.9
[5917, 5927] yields -0.6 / 12.5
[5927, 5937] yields 0.1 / 11.7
